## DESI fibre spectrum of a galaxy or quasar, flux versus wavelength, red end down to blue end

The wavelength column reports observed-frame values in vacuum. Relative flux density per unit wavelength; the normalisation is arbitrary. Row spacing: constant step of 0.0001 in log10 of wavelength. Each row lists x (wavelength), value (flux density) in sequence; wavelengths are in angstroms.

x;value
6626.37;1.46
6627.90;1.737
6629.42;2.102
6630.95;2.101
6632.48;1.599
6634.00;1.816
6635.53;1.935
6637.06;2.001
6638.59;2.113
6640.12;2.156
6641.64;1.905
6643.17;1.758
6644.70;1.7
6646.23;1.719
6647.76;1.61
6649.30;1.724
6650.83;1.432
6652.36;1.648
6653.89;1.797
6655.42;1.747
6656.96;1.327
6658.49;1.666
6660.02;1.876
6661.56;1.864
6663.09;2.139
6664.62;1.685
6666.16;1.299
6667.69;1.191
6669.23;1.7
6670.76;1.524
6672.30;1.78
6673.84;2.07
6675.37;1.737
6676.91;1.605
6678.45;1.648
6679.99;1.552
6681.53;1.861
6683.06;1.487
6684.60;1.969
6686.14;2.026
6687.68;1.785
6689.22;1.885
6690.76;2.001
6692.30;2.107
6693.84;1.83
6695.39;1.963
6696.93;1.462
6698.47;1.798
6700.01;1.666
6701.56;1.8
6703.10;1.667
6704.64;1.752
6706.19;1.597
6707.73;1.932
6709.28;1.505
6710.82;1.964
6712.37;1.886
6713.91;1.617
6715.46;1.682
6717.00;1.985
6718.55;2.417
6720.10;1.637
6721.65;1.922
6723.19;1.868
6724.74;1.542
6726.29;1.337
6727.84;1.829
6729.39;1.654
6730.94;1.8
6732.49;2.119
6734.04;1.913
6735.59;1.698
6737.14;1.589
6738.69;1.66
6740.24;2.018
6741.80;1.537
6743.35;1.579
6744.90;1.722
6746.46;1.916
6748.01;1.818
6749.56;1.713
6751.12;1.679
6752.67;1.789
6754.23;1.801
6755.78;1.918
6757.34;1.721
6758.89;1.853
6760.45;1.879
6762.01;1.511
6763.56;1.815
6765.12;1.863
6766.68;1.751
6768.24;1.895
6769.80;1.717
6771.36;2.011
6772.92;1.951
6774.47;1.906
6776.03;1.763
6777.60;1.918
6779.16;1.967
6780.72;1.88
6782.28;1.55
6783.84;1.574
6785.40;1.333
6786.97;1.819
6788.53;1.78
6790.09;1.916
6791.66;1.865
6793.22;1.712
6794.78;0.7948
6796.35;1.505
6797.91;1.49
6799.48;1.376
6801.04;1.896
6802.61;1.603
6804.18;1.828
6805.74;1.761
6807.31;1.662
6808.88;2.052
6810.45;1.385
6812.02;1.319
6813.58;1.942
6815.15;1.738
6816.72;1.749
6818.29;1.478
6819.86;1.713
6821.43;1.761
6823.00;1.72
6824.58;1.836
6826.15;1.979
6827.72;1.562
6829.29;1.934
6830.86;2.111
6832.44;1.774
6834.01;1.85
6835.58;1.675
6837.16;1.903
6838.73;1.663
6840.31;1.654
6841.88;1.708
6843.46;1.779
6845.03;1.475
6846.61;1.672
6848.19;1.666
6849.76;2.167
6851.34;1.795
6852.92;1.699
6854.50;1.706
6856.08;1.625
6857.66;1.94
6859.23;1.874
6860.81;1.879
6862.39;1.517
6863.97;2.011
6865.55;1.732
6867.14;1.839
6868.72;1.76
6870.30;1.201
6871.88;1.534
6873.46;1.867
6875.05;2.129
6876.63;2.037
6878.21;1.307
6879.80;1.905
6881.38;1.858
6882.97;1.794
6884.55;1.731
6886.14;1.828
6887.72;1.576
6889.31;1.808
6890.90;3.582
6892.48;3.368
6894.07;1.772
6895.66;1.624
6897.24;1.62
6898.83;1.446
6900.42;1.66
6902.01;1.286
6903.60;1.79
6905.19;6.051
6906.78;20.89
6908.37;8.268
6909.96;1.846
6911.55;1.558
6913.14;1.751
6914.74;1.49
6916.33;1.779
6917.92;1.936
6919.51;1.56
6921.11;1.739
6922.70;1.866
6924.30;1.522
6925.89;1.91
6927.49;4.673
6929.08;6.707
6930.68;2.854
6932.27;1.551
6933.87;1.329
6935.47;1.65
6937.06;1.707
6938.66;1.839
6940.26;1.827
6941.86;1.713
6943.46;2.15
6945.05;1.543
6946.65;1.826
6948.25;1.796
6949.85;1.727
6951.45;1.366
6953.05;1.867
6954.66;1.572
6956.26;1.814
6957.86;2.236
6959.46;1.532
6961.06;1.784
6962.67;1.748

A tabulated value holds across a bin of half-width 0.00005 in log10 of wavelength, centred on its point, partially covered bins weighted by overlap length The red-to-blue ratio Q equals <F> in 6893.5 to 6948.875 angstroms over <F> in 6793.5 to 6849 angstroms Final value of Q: 1.67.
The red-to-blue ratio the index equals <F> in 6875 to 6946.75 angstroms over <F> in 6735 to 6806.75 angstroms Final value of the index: 1.5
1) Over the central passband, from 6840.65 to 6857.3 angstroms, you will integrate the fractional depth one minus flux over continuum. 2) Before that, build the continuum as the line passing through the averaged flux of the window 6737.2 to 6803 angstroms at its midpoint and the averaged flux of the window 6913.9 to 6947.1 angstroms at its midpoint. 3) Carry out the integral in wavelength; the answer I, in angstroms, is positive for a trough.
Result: 1.8 angstroms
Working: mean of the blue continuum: 1.73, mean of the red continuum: 2.15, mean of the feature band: 1.73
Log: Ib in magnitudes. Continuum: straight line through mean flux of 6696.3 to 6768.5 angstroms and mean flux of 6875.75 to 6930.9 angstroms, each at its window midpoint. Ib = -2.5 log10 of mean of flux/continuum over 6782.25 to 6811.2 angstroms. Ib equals 0.328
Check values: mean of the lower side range 1.77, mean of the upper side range 2.93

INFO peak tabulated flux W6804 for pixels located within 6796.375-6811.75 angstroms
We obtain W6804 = 2.052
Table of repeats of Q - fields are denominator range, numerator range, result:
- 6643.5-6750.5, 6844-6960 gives 1.32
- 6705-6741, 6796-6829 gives 0.94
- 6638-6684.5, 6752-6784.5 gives 1.06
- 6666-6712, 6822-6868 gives 1.02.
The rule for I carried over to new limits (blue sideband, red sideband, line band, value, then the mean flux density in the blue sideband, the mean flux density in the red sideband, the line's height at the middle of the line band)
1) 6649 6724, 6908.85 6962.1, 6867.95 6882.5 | 1.73 angstroms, 1.76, 2.04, 1.97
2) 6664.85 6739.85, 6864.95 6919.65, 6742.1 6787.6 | 6.24 angstroms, 1.76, 2.68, 2.06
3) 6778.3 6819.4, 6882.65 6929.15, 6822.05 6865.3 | 8.52 angstroms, 1.65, 3.04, 2.23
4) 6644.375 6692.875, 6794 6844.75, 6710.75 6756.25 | -1.97 angstroms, 1.72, 1.69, 1.71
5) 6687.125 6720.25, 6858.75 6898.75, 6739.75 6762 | 0.79 angstroms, 1.82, 1.88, 1.83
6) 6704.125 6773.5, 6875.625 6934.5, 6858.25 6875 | 5.53 angstroms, 1.79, 2.85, 2.6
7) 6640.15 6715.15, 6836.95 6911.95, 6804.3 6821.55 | 4.11 angstroms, 1.74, 2.44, 2.22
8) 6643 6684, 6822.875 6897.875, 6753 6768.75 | -0.41 angstroms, 1.67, 1.84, 1.75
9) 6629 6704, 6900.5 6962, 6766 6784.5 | 2.88 angstroms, 1.77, 2.73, 2.16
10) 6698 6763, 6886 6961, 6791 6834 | 8.87 angstroms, 1.77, 2.61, 2.13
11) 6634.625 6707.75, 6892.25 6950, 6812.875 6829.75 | 4.43 angstroms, 1.76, 2.81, 2.39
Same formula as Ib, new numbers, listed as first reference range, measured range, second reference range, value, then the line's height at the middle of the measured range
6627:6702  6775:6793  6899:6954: 0.27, 2.26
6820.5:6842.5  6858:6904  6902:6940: 0.39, 2.65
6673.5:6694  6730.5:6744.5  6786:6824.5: -0.01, 1.75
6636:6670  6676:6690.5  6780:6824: -0.03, 1.72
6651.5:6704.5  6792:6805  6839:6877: 0.14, 1.75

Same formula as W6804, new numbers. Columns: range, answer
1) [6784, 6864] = 2.167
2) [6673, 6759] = 2.417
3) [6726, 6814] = 2.119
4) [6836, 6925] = 20.89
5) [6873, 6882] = 2.129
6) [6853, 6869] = 2.011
